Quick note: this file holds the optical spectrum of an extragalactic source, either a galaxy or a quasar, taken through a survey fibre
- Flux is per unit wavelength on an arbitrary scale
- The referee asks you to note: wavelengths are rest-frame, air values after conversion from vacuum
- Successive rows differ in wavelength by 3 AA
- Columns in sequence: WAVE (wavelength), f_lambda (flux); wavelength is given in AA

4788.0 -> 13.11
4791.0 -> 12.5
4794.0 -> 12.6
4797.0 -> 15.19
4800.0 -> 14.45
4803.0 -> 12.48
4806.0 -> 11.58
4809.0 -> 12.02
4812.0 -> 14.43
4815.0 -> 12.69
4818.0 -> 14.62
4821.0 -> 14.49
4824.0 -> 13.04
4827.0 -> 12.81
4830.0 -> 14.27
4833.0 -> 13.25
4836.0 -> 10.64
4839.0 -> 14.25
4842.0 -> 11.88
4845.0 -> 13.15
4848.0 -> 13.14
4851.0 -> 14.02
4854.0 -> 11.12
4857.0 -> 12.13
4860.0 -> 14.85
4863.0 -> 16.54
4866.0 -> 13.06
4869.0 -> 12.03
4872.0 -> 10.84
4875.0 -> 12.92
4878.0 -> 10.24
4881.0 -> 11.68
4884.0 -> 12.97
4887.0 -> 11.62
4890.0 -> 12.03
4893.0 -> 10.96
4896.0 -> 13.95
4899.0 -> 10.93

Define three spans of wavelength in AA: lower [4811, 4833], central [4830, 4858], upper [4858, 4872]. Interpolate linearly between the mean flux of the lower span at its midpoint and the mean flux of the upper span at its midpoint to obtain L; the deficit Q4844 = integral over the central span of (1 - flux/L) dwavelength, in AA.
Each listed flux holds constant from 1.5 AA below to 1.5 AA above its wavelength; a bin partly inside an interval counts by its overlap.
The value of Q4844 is 2.0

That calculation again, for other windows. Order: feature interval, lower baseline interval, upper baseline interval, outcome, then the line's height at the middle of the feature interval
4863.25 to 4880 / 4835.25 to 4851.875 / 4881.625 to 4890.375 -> 0.4 AA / 12.4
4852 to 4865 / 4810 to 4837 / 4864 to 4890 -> -1.2 AA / 12.5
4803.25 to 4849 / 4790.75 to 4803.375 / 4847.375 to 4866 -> 1.8 AA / 13.6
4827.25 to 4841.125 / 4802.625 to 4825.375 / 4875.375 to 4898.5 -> -0.2 AA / 12.9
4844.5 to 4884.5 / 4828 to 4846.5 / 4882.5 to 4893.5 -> -1.1 AA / 12.4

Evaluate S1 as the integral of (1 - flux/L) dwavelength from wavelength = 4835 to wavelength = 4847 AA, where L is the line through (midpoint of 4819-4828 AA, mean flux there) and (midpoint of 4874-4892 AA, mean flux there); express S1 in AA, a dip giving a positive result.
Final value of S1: 0.4 AA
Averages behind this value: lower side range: 13.5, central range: 12.6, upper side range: 11.9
